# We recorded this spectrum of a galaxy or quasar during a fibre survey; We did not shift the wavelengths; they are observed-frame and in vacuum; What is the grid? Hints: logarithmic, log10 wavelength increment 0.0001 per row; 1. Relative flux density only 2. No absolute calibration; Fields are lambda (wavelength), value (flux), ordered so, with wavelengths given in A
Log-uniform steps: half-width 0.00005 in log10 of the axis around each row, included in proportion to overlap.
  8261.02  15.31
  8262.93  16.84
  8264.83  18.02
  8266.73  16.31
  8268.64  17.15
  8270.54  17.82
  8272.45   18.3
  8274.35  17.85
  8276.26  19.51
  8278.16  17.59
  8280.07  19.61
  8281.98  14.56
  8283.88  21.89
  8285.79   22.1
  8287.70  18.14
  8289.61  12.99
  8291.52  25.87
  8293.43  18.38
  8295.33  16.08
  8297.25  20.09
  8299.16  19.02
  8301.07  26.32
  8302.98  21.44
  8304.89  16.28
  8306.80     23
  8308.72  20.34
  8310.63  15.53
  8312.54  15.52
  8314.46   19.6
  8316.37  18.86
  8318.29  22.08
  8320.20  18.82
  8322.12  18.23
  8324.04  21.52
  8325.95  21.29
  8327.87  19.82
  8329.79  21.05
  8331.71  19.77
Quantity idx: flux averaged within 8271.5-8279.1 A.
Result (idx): 18.3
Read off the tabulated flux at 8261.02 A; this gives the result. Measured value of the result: 15.31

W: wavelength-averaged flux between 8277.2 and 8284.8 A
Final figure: 18.4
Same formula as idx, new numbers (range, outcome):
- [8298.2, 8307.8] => 21.2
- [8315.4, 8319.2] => 20.4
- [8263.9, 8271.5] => 17.3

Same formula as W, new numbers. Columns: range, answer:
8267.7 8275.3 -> 17.8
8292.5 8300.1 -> 18.4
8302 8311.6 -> 19.3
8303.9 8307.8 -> 19.7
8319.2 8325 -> 19.6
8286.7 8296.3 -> 18.3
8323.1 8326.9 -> 21.4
